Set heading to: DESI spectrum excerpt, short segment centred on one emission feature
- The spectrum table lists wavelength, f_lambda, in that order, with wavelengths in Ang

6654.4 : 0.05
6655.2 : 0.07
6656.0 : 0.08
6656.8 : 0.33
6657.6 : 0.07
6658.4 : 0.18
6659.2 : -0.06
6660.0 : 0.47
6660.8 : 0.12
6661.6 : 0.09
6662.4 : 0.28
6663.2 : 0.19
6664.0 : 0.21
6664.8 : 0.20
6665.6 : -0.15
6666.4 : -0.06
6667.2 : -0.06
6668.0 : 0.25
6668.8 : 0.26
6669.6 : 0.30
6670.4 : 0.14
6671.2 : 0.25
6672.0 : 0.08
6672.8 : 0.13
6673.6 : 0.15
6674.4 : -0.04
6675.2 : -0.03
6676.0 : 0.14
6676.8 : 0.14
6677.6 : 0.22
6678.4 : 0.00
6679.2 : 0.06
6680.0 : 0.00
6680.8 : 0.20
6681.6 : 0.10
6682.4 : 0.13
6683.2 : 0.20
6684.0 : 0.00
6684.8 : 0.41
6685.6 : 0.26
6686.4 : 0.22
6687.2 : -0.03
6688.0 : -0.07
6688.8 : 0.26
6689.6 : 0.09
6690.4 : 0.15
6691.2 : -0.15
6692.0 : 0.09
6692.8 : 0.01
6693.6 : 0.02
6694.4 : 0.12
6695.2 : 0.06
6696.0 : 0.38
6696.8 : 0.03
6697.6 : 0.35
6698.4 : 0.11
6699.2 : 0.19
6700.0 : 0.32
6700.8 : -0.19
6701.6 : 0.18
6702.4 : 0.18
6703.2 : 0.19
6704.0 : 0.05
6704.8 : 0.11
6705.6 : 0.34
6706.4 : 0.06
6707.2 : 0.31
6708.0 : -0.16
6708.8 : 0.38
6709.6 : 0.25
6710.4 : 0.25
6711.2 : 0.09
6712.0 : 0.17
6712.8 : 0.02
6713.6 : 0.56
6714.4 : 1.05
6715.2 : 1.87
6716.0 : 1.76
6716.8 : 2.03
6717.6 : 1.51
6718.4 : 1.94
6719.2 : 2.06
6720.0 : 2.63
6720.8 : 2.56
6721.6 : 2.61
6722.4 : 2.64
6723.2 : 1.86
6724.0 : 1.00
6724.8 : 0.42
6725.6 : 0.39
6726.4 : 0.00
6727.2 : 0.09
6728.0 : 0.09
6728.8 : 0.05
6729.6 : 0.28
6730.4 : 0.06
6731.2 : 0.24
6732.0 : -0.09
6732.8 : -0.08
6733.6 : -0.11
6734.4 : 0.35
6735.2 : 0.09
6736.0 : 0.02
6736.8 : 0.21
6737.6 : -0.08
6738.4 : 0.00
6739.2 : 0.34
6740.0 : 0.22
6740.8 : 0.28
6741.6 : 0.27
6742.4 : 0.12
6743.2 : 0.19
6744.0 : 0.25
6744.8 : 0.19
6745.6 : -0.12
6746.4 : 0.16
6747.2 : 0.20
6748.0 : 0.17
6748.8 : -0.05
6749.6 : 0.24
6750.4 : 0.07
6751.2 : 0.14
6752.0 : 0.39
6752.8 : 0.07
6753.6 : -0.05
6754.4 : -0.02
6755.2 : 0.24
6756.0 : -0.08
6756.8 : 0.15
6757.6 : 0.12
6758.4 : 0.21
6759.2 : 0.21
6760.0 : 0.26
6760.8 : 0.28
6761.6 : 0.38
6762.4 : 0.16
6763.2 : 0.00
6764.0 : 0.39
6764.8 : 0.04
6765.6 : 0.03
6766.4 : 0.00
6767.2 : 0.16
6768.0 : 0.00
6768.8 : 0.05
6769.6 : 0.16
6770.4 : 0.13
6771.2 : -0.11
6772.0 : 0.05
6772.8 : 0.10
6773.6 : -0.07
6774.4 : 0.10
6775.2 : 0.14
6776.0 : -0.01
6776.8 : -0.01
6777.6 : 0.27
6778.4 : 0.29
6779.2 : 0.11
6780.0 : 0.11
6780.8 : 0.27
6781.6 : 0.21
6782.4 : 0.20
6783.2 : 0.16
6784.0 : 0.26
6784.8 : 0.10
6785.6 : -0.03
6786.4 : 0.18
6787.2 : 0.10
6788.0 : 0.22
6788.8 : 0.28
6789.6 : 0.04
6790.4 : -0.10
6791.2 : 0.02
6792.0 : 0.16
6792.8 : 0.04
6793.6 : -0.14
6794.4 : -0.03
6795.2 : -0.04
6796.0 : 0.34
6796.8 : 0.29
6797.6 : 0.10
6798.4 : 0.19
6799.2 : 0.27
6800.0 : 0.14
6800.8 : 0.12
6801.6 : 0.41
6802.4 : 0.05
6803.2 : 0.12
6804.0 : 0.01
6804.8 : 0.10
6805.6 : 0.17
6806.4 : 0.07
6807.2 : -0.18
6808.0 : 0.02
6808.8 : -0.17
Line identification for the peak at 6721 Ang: [O II] 3727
